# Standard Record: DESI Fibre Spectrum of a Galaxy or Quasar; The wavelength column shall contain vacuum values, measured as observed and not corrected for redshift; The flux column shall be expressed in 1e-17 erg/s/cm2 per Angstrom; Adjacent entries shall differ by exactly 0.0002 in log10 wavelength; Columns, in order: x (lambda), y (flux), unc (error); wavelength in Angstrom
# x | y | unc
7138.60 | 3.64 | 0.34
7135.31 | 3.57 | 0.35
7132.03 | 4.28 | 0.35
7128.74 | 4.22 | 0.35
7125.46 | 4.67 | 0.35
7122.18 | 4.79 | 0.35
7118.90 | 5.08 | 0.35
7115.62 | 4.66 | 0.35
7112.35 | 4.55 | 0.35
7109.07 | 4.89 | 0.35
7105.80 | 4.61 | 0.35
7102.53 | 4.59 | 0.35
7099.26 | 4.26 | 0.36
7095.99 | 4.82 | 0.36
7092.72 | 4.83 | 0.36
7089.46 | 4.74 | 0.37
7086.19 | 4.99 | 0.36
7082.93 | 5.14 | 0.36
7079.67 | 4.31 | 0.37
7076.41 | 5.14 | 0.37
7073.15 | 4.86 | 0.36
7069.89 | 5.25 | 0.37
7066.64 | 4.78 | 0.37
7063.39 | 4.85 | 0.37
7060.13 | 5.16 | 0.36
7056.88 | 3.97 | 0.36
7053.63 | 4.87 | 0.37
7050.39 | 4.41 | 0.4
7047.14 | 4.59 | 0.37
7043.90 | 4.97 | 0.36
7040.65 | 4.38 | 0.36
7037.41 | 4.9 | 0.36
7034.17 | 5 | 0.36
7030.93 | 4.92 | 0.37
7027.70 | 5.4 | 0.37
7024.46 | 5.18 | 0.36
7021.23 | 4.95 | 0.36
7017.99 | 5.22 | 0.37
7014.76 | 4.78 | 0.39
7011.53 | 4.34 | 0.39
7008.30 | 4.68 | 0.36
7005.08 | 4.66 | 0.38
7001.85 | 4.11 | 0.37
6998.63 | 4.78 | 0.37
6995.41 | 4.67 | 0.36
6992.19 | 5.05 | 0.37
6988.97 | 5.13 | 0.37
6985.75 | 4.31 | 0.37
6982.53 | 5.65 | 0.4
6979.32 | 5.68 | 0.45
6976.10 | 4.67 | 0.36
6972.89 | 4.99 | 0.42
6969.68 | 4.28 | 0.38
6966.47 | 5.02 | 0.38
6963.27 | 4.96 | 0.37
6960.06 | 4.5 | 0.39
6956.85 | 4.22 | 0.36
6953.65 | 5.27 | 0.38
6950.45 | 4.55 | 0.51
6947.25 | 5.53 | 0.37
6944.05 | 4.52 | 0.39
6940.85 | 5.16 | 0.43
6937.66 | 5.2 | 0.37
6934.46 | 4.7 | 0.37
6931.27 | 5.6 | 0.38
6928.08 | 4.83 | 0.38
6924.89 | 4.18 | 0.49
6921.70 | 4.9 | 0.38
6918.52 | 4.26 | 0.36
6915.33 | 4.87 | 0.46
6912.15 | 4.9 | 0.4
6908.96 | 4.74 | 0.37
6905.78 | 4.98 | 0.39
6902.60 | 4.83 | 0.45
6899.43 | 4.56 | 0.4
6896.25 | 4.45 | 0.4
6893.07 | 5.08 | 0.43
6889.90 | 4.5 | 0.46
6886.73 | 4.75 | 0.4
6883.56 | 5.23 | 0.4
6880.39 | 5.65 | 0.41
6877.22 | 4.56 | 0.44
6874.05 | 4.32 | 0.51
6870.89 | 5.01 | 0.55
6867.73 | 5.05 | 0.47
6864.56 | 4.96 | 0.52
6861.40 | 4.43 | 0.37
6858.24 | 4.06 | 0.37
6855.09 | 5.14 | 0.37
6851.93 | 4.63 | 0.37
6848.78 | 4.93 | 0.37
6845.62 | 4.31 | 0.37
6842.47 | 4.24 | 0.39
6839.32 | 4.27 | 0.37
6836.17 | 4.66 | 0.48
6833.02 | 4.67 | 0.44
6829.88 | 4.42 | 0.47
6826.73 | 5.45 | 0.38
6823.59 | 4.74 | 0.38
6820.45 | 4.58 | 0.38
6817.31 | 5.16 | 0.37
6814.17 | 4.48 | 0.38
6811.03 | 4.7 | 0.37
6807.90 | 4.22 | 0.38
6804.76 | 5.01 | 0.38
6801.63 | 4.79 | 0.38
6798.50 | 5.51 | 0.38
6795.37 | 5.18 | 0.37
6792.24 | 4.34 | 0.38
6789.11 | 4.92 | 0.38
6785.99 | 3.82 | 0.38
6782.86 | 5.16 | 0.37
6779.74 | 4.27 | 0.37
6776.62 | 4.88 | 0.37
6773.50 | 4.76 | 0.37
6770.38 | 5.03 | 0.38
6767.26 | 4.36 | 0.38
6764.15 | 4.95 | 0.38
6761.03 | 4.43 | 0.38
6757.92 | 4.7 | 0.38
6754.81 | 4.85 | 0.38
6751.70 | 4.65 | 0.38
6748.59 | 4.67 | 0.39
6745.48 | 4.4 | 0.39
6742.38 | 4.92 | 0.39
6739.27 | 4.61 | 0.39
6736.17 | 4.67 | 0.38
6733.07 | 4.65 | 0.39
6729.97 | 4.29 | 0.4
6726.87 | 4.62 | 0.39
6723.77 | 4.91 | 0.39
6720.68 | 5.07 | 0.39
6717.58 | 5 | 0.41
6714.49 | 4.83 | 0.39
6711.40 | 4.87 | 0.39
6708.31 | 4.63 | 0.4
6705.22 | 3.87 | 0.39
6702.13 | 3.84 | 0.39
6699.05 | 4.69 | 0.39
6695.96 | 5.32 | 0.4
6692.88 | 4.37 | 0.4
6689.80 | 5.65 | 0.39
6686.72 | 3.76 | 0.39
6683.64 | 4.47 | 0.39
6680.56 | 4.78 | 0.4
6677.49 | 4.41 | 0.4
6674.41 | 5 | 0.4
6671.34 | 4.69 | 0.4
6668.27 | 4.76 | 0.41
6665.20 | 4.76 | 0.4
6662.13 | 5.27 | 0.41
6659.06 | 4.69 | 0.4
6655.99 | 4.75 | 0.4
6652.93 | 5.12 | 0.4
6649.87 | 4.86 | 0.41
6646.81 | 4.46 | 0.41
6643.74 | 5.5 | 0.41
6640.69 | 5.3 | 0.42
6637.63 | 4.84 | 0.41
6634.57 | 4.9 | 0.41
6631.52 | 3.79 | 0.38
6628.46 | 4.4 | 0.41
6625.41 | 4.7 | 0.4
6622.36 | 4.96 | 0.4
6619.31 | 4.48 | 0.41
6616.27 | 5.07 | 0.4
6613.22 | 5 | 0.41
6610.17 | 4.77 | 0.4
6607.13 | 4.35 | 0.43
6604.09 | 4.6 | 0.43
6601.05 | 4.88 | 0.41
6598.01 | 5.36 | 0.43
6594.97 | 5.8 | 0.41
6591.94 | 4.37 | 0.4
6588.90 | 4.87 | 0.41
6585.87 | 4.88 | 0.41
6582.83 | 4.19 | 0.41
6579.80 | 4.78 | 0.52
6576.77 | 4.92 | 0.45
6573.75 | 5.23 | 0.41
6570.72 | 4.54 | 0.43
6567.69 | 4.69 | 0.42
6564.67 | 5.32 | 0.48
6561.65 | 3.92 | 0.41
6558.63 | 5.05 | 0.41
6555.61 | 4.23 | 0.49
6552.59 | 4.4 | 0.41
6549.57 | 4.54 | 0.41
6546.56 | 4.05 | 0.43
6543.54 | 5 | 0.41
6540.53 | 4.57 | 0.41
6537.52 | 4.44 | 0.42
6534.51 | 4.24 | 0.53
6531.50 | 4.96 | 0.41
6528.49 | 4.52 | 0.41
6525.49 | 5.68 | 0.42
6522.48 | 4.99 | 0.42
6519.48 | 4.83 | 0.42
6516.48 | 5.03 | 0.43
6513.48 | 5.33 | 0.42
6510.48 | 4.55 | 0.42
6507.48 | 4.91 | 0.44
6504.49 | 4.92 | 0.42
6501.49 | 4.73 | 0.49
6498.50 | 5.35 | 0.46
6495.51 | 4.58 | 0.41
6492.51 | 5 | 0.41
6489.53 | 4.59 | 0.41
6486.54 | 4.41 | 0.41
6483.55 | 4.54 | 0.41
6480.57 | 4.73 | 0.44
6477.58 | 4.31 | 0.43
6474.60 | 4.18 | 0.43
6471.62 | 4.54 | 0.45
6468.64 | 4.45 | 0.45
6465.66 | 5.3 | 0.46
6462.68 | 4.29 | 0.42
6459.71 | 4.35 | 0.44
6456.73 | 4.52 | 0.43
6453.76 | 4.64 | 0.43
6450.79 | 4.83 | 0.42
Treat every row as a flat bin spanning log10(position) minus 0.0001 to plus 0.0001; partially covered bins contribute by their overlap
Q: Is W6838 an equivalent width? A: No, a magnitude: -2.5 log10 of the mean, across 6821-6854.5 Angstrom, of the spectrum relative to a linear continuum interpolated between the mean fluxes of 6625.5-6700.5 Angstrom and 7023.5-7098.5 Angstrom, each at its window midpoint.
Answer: 0.04 mag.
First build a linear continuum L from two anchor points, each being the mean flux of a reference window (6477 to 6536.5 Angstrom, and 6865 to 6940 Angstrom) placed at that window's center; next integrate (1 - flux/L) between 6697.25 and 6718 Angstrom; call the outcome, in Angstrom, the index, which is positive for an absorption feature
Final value 1.3 Angstrom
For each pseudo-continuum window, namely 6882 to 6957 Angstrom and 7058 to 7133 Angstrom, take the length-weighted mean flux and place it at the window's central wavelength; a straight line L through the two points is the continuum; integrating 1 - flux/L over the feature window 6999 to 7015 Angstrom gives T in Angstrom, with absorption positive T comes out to 1.0 Angstrom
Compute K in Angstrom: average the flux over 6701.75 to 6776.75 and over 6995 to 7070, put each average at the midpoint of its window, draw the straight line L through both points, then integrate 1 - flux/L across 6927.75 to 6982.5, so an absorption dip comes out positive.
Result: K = -2.3 Angstrom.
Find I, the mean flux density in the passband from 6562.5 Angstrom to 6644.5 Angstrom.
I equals 4.82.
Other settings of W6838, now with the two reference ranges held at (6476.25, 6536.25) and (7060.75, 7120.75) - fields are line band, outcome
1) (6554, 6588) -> 0.02 mag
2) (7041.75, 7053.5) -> 0.03 mag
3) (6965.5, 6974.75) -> 0.01 mag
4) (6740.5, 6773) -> 0.03 mag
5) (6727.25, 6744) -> 0.04 mag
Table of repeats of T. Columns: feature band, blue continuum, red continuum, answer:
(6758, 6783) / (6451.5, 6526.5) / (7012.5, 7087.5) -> 0.53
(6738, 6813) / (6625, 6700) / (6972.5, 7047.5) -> 1.45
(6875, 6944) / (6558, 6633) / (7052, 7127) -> -1.08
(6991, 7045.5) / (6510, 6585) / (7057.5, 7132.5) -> -0.81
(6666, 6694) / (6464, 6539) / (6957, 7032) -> 0.79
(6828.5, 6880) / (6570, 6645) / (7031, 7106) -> 1.73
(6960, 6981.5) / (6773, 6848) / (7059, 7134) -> -0.89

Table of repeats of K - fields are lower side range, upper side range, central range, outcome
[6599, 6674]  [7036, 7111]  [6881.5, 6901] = -0.06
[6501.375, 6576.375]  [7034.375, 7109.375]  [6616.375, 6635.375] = 0.75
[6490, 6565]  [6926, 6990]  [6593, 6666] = -0.92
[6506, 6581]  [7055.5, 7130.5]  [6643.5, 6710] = 0.73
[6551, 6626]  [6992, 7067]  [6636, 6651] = -0.69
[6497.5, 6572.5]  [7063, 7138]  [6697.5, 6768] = 1.33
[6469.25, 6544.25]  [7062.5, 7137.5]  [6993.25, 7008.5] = 0.34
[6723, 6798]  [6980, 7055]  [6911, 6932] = 0.09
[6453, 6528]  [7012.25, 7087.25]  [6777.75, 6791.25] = 0.74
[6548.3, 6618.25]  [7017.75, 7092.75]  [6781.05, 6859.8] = 2.00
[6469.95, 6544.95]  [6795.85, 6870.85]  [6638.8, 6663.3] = -1.26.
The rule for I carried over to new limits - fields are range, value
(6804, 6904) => 4.72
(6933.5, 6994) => 4.92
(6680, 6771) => 4.66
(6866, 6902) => 4.83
